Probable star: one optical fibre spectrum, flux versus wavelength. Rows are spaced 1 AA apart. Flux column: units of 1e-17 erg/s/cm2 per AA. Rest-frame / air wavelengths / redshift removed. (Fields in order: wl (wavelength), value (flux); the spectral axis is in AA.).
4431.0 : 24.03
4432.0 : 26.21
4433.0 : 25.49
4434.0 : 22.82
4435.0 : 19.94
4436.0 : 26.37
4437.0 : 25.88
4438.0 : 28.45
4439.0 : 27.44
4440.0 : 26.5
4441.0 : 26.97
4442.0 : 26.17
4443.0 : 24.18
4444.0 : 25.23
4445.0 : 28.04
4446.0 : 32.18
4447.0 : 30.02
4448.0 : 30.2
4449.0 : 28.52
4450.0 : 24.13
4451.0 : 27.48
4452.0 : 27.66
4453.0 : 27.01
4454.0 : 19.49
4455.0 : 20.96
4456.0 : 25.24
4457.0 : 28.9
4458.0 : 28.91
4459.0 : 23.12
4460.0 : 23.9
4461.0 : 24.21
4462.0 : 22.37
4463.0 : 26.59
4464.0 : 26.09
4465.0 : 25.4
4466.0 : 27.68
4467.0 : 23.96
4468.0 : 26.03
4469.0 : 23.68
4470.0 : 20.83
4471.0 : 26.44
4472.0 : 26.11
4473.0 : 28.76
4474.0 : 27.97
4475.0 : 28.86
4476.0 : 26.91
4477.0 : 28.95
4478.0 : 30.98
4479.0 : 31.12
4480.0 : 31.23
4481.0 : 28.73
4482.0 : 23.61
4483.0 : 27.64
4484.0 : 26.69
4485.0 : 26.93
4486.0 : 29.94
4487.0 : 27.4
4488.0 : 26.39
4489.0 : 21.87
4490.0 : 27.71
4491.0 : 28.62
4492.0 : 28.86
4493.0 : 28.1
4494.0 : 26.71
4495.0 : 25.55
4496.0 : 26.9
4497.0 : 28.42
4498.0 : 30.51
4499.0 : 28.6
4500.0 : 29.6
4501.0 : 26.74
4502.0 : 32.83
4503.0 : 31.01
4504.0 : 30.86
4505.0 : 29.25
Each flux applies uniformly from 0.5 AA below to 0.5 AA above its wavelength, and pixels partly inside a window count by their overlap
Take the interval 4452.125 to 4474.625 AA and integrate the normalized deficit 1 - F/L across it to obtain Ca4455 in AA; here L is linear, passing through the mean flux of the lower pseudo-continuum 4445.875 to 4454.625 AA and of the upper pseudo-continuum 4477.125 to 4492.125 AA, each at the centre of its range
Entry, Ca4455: 1.8 AA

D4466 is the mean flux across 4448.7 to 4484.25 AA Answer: 26.3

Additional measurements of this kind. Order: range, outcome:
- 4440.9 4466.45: 26.2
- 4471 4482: 28.6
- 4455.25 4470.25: 25.1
